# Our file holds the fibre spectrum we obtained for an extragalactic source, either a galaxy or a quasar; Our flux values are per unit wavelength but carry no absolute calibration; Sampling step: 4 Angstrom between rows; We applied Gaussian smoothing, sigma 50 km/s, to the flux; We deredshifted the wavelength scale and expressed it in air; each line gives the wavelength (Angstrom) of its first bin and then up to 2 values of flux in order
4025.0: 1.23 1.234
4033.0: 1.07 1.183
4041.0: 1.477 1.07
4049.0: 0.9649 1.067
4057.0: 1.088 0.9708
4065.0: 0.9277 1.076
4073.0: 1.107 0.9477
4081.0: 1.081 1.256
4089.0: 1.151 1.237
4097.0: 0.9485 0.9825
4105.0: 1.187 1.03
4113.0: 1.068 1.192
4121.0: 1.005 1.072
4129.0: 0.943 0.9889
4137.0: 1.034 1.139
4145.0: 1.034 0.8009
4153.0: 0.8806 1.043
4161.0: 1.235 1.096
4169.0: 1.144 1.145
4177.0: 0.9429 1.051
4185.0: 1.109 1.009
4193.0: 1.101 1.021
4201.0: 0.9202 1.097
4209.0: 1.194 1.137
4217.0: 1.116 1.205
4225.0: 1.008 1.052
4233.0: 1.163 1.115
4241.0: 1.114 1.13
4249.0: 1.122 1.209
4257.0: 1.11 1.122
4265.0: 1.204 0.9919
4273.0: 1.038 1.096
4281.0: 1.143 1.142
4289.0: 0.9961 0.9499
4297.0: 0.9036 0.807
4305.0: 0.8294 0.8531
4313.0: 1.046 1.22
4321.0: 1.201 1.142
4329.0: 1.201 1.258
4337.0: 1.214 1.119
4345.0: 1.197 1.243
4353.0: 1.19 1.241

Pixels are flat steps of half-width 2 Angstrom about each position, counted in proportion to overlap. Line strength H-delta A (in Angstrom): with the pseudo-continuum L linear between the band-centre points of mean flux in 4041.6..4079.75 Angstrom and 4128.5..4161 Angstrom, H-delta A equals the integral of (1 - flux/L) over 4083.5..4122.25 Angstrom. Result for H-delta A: -3.2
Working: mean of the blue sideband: 1.04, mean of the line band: 1.11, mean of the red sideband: 1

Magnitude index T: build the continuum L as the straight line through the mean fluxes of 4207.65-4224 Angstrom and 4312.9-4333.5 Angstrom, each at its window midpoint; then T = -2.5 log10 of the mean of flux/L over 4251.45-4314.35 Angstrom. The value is 0.14 mag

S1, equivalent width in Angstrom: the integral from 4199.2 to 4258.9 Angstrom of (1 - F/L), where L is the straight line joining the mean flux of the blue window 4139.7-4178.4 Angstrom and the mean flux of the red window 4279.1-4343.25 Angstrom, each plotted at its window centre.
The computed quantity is -3.3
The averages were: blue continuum 1.05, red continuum 1.06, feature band 1.11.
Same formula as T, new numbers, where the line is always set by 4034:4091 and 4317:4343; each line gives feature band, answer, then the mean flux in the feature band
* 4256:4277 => 0.073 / 1.09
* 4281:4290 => 0.079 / 1.09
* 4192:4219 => 0.063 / 1.08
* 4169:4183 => 0.076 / 1.06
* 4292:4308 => 0.336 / 0.866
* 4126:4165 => 0.111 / 1.02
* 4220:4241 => 0.050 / 1.1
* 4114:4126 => 0.028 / 1.09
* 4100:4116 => 0.033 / 1.08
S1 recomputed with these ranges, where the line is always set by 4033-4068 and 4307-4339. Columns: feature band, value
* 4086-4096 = -0.7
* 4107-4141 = 1.8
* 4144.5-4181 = 2.5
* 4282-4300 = 2.2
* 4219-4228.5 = 0.2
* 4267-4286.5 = 0.9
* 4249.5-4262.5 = -0.2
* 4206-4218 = -0.3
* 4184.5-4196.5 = 0.6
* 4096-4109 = 0.7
